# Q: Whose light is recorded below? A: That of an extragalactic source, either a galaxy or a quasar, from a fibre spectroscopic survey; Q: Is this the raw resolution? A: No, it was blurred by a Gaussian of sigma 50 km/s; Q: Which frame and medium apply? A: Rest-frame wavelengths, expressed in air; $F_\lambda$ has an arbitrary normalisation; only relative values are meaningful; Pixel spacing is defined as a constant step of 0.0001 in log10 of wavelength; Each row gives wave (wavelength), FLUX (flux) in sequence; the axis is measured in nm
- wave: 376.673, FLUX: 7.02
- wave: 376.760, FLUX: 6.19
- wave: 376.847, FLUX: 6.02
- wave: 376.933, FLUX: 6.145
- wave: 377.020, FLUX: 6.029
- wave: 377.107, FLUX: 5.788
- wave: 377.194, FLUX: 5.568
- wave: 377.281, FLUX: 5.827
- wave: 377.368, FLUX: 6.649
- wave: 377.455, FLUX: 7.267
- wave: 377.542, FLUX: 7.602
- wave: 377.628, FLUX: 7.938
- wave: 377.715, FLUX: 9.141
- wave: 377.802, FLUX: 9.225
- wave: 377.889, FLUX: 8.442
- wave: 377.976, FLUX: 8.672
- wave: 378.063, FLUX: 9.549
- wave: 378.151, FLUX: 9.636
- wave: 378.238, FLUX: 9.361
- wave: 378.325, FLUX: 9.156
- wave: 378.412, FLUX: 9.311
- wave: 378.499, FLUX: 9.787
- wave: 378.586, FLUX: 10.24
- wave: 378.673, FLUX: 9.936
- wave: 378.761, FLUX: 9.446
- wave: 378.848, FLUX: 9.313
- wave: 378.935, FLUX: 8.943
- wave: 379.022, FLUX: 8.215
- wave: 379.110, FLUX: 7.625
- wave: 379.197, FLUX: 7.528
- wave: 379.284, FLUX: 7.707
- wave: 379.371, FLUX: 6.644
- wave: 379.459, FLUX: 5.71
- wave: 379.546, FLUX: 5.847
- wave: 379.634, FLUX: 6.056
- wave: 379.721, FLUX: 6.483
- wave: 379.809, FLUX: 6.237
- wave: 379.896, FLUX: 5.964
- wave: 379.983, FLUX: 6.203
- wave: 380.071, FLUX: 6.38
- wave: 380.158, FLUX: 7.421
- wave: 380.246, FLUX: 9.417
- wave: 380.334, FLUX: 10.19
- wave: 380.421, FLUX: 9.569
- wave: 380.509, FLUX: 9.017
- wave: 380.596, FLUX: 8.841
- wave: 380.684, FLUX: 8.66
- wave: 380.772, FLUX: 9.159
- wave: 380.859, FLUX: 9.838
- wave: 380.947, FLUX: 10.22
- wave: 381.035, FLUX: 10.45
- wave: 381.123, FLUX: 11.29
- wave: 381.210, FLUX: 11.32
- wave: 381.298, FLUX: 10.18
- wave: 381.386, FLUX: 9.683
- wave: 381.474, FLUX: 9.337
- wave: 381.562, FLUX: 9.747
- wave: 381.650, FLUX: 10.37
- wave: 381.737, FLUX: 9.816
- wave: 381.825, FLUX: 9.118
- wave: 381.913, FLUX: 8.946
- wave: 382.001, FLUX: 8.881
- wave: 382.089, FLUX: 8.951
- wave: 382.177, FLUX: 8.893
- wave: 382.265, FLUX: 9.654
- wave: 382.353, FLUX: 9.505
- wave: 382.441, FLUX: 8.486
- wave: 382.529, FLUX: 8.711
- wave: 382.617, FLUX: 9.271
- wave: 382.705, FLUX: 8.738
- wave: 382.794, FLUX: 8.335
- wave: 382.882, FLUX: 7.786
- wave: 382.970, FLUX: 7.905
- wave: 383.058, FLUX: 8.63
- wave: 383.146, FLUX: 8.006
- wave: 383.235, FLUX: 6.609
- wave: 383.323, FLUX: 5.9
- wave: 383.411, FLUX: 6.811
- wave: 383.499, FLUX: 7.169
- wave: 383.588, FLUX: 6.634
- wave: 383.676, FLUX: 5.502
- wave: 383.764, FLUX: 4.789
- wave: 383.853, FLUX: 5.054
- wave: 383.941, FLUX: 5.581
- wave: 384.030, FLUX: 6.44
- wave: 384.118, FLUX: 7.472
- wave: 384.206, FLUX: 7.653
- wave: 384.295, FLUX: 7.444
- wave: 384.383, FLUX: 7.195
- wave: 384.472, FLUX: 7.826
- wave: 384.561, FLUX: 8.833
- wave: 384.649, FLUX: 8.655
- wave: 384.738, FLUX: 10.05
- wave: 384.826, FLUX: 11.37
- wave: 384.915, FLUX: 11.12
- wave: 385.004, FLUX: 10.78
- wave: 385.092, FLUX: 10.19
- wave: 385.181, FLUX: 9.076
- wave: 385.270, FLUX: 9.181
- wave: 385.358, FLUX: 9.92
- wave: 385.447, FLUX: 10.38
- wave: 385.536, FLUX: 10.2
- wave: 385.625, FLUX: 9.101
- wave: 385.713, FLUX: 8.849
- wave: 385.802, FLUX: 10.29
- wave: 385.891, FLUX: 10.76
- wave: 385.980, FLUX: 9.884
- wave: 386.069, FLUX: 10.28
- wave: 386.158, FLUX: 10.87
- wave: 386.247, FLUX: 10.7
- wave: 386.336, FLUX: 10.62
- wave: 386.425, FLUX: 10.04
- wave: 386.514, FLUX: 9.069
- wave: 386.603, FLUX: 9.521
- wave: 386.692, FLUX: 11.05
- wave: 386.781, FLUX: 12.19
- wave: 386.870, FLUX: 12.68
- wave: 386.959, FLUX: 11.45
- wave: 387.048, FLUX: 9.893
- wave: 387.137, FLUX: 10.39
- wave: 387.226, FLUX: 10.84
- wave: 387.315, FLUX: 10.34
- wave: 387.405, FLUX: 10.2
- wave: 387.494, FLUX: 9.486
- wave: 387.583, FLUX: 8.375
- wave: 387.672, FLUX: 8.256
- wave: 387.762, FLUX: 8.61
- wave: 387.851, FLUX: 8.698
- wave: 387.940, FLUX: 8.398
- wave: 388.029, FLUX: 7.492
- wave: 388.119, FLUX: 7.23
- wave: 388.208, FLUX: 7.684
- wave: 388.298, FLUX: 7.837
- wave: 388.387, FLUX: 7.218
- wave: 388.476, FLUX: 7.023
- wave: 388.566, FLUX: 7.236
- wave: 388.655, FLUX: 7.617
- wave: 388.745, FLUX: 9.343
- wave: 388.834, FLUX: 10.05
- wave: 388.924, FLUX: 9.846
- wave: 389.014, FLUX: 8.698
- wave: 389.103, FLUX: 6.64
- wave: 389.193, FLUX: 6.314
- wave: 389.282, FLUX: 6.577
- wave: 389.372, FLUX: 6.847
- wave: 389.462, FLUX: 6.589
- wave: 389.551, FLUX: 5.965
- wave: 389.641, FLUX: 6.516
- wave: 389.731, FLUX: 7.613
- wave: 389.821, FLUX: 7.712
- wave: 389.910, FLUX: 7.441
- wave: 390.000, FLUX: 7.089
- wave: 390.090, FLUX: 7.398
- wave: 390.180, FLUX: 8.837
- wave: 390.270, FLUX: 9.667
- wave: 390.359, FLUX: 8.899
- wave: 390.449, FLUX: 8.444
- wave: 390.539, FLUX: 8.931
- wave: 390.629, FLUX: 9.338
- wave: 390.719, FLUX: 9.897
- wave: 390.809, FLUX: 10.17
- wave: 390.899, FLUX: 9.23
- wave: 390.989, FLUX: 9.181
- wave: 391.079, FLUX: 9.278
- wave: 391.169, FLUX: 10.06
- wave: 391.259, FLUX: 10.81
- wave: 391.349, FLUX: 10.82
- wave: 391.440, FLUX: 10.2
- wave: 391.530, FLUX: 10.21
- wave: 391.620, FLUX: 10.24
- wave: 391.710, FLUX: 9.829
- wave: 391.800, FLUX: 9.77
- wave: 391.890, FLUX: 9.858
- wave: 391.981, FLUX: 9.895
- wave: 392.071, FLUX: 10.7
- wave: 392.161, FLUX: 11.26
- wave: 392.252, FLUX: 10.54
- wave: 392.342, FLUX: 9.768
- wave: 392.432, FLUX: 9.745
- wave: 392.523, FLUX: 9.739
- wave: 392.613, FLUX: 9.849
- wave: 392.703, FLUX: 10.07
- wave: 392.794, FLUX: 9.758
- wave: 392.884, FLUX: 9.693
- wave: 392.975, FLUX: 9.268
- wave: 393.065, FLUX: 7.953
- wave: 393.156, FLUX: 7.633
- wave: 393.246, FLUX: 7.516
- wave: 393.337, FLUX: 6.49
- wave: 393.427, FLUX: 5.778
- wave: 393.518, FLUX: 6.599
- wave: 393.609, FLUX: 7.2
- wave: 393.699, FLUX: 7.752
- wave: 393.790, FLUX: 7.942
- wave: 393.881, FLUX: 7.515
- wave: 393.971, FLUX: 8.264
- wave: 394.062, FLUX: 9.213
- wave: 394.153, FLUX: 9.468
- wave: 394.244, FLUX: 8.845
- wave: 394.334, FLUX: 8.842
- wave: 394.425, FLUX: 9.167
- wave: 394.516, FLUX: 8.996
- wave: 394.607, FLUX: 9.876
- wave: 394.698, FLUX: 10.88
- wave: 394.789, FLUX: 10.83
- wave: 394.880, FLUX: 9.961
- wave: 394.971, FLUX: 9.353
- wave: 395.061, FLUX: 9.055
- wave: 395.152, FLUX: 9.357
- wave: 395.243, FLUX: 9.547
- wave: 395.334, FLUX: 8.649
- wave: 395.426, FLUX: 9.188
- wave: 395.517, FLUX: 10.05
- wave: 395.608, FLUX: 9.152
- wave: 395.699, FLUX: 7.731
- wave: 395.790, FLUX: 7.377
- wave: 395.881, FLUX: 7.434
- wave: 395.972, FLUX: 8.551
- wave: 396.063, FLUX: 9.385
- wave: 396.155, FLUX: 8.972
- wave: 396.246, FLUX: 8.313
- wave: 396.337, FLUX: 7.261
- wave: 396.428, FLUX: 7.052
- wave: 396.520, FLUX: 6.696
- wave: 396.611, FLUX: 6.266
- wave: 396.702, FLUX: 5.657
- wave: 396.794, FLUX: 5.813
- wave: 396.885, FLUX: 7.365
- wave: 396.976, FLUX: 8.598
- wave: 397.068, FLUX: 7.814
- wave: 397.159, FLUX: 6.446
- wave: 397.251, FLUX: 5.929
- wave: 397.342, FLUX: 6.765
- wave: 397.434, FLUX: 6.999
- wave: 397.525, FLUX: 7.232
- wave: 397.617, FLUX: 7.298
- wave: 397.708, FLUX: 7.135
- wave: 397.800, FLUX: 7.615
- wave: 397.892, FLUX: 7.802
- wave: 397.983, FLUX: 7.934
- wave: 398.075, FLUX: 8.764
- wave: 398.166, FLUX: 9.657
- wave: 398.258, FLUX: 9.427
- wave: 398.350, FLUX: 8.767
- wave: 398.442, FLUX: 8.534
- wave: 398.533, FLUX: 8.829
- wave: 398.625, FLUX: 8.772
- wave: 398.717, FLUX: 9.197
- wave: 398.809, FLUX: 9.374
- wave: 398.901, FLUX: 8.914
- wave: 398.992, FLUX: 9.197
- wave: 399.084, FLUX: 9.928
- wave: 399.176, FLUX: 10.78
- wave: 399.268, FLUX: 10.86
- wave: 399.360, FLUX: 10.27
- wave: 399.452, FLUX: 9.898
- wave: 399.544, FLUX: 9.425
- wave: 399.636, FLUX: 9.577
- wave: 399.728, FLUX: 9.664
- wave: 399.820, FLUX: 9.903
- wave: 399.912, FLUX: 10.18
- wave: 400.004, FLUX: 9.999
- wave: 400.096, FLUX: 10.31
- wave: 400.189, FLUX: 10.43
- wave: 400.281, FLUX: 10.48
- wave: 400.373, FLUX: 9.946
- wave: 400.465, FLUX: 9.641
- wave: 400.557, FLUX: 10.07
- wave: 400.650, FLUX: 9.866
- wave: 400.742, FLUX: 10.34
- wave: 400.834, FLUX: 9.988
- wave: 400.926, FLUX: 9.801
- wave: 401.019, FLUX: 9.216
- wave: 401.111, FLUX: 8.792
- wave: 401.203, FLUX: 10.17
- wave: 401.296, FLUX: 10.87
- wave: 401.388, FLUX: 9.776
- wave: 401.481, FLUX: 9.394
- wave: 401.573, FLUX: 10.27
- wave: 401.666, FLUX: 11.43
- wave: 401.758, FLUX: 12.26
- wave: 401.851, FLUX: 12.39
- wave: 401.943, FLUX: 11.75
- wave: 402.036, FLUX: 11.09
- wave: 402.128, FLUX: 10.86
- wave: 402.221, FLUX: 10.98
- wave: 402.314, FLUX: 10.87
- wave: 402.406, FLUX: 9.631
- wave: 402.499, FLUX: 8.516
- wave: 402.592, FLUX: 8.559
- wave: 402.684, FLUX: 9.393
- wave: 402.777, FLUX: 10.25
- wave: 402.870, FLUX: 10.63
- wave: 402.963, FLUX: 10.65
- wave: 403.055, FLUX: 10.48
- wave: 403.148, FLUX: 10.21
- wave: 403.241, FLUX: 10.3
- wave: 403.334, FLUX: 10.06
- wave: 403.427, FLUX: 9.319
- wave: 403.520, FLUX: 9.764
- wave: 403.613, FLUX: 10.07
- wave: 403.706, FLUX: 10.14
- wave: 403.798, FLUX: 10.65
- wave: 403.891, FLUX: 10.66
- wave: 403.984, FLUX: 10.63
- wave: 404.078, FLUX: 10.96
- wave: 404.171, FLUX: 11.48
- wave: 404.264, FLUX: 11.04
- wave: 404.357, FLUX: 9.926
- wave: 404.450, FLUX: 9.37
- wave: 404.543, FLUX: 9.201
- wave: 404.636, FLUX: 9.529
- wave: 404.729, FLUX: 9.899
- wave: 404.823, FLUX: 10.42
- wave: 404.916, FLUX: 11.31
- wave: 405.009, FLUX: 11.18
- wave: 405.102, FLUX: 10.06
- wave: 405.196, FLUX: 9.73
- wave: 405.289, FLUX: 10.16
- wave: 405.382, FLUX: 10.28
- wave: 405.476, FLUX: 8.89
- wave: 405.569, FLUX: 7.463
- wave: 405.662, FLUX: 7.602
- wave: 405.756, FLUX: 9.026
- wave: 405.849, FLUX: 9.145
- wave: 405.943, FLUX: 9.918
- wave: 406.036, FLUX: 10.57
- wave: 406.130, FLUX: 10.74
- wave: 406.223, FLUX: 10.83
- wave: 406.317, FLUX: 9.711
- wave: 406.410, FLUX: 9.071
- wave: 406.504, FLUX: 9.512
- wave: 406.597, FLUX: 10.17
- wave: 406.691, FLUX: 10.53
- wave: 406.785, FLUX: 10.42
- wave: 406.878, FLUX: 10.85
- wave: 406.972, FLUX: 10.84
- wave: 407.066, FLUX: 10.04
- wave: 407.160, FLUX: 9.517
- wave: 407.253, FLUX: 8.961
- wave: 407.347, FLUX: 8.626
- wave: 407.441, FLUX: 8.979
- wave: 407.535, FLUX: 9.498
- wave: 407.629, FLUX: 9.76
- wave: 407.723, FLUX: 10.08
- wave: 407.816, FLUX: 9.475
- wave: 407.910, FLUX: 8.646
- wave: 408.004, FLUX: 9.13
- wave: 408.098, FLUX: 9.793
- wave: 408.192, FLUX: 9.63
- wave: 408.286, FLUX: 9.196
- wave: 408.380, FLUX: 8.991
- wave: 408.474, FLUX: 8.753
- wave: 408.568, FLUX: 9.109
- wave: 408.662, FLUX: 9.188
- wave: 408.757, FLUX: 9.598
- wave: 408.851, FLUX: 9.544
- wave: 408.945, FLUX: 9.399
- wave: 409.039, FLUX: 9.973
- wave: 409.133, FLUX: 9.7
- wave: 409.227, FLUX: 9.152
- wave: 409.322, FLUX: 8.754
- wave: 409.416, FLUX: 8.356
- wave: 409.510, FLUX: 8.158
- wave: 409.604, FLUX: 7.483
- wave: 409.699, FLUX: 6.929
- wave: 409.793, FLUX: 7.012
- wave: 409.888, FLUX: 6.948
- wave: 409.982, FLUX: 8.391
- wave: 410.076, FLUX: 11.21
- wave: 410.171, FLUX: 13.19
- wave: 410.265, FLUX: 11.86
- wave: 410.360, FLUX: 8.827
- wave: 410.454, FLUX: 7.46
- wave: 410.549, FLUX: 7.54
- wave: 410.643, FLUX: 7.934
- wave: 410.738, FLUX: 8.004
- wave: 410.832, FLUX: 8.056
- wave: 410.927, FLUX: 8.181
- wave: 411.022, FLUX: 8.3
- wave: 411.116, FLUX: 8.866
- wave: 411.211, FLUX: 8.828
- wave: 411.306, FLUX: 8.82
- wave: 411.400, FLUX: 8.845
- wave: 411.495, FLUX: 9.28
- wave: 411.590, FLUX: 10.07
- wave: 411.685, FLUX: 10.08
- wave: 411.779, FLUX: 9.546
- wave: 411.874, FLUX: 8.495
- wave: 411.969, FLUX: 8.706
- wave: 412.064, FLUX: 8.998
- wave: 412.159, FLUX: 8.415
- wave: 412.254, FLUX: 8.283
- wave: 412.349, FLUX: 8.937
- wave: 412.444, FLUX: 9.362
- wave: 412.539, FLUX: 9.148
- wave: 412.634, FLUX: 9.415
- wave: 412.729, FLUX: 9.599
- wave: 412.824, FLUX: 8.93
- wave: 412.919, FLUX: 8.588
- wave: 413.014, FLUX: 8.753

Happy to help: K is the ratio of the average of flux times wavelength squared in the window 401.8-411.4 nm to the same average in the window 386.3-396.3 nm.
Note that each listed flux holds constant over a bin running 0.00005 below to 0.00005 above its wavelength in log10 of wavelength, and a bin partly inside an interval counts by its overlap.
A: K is 1.2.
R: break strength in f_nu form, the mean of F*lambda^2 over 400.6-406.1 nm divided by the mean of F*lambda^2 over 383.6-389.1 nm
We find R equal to 1.2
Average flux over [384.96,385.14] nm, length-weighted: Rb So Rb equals 10.5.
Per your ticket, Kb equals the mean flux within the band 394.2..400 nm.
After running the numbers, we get 8.63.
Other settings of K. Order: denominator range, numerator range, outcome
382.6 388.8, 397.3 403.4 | 1.18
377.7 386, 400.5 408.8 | 1.30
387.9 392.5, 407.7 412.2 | 1.14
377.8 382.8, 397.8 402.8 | 1.24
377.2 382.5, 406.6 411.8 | 1.23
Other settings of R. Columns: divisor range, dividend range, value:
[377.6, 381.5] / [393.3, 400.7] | 1.09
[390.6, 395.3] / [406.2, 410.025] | 1.07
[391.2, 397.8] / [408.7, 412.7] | 1.12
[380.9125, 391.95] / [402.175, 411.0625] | 1.19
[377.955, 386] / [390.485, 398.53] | 1.08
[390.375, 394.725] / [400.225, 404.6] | 1.17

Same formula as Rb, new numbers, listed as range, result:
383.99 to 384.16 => 6.98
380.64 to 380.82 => 8.94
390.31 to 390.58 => 8.79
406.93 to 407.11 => 10.4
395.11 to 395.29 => 9.45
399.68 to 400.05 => 9.94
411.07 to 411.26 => 8.82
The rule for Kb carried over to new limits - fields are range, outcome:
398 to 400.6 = 9.65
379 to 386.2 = 8.52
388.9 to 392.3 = 8.87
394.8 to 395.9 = 9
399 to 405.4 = 10.2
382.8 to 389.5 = 8.68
